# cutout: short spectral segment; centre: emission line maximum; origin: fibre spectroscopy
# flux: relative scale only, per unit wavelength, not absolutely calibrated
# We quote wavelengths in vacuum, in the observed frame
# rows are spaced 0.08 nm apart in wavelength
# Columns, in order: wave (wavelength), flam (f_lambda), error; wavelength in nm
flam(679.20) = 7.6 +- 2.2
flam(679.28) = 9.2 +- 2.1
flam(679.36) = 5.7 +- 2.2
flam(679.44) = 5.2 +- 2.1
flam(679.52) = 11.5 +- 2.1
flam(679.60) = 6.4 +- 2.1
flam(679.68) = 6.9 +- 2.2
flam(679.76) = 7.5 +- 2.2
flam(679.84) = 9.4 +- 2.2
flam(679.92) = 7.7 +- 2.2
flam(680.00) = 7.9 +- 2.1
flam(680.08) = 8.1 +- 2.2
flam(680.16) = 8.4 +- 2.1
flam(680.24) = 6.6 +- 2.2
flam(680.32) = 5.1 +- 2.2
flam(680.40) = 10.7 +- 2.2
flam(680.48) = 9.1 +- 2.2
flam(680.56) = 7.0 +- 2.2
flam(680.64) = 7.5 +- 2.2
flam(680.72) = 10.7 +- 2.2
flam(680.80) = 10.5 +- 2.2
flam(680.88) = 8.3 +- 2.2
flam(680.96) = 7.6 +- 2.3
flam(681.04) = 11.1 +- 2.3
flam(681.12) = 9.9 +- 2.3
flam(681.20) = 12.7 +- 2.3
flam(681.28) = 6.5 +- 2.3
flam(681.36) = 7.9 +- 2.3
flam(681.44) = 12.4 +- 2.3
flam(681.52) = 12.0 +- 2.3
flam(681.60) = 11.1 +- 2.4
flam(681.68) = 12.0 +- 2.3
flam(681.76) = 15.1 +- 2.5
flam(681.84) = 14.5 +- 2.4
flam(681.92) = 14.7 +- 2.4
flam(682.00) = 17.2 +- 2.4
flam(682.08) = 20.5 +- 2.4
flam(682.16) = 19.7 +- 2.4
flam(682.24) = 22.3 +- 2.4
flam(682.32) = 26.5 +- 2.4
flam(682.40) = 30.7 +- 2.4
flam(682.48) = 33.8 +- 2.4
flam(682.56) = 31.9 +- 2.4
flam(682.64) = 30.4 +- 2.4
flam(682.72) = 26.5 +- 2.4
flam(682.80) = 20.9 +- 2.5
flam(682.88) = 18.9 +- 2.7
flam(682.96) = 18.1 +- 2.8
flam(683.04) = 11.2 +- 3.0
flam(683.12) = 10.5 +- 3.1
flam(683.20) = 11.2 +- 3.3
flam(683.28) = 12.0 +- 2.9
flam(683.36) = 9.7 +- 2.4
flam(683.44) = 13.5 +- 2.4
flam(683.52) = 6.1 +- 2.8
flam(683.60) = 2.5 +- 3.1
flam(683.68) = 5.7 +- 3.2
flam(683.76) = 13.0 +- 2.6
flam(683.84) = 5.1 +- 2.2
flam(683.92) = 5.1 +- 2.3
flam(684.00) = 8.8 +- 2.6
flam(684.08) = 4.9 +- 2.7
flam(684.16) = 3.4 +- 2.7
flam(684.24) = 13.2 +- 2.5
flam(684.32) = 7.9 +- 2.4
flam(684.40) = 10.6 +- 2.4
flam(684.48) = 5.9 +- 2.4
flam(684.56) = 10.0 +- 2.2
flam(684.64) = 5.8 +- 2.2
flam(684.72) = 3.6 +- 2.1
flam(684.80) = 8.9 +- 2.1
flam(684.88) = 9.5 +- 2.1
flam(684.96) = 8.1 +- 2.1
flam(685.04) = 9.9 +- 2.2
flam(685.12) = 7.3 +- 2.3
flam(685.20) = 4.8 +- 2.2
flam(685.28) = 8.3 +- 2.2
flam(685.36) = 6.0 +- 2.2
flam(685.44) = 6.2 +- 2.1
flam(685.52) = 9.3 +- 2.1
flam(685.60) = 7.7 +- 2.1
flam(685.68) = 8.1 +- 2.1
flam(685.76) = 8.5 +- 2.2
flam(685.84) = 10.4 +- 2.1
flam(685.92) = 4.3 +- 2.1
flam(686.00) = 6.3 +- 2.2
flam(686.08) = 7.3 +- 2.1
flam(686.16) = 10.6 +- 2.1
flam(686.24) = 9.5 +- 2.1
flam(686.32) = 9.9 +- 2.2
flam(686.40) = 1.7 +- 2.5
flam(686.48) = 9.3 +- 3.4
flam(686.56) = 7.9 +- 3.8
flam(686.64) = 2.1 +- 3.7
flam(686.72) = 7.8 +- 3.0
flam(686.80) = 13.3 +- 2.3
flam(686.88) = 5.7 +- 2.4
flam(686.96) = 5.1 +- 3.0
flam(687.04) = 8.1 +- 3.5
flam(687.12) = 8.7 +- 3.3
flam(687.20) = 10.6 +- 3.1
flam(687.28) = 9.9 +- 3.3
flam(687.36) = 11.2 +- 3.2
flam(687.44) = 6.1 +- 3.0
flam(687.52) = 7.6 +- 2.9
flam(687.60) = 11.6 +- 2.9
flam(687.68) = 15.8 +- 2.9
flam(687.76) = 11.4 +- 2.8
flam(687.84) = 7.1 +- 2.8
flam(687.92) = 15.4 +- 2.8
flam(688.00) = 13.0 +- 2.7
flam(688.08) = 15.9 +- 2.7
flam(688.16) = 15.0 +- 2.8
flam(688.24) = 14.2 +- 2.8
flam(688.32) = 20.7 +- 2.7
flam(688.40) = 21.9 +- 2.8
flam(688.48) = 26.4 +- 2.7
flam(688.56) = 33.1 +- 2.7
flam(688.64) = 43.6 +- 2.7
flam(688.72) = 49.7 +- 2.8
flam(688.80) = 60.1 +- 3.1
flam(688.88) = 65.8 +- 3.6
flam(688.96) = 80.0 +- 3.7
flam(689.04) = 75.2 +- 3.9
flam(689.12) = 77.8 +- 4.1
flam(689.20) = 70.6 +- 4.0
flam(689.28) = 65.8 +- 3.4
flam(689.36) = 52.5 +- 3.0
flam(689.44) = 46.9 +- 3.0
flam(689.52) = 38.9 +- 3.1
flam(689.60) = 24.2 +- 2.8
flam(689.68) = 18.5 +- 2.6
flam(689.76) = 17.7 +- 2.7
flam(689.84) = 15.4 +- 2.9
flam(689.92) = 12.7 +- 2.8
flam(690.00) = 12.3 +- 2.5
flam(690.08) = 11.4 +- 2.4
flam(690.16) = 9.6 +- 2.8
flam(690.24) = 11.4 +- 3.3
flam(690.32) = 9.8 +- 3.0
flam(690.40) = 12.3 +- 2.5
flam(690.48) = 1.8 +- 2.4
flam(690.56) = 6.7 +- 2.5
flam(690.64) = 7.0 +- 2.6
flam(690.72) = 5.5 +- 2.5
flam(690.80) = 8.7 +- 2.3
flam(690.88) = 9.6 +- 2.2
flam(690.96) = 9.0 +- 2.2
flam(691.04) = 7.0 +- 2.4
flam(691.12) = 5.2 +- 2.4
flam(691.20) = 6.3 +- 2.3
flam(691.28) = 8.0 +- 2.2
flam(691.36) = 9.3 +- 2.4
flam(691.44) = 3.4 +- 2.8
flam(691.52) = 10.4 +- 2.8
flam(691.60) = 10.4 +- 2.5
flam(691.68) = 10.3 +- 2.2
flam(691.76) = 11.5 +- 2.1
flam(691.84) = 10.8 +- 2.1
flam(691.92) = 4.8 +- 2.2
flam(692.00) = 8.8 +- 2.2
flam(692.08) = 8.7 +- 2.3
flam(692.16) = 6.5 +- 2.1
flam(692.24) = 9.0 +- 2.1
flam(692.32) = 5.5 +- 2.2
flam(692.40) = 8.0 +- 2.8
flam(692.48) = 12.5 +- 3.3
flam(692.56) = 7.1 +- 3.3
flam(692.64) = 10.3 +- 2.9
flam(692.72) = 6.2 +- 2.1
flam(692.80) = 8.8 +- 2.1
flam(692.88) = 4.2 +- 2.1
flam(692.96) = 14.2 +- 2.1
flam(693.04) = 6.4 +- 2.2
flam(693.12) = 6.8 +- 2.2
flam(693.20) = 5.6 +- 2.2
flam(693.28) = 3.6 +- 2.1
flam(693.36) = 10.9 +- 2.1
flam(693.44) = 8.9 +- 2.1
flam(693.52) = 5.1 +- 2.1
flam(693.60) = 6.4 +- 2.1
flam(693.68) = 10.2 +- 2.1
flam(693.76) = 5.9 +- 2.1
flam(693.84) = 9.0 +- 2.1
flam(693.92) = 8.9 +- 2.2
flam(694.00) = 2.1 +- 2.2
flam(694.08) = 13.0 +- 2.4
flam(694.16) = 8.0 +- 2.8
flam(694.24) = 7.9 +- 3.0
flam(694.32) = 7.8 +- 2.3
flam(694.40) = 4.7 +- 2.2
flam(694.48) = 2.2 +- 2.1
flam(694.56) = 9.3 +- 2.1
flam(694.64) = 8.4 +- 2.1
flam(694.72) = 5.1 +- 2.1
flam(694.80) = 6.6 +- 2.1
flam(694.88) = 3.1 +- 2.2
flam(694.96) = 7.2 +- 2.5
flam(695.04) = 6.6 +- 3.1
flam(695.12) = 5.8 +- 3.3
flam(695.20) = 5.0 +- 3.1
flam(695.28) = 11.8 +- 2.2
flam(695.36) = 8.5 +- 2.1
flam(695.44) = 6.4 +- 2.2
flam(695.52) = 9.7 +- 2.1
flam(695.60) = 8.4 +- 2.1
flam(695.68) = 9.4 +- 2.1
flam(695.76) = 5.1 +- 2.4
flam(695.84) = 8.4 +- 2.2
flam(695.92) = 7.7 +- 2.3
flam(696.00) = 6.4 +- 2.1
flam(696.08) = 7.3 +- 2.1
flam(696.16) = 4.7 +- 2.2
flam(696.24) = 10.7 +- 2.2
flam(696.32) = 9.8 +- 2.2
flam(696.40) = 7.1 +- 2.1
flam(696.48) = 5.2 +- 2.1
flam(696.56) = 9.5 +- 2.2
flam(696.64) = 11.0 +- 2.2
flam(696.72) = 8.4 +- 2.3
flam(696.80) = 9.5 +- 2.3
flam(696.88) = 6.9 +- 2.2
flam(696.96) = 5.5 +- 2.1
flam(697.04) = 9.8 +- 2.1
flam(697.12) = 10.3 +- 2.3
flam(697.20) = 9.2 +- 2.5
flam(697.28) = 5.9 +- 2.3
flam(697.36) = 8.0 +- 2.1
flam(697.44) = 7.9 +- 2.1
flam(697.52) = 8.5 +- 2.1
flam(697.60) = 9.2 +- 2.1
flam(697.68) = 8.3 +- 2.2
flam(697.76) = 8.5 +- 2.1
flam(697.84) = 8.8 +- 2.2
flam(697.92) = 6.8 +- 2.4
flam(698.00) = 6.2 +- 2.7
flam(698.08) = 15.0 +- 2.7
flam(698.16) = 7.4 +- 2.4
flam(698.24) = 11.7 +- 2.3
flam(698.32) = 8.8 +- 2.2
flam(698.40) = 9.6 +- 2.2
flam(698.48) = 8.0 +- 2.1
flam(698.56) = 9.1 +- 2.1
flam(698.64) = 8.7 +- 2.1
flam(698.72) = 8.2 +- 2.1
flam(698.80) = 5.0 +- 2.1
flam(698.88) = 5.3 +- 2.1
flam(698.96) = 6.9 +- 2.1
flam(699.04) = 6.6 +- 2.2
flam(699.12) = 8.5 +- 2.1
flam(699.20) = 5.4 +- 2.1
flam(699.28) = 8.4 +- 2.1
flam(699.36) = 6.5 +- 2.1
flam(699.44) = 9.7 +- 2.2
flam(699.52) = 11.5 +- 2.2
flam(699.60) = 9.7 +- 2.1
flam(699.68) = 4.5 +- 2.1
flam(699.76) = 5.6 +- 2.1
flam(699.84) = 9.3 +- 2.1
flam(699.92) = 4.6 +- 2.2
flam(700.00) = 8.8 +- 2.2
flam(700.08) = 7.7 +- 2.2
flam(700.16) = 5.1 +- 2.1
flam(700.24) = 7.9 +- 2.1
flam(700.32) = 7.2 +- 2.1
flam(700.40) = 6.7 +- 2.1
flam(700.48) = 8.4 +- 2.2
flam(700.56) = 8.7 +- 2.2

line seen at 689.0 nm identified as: [O III] 5007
